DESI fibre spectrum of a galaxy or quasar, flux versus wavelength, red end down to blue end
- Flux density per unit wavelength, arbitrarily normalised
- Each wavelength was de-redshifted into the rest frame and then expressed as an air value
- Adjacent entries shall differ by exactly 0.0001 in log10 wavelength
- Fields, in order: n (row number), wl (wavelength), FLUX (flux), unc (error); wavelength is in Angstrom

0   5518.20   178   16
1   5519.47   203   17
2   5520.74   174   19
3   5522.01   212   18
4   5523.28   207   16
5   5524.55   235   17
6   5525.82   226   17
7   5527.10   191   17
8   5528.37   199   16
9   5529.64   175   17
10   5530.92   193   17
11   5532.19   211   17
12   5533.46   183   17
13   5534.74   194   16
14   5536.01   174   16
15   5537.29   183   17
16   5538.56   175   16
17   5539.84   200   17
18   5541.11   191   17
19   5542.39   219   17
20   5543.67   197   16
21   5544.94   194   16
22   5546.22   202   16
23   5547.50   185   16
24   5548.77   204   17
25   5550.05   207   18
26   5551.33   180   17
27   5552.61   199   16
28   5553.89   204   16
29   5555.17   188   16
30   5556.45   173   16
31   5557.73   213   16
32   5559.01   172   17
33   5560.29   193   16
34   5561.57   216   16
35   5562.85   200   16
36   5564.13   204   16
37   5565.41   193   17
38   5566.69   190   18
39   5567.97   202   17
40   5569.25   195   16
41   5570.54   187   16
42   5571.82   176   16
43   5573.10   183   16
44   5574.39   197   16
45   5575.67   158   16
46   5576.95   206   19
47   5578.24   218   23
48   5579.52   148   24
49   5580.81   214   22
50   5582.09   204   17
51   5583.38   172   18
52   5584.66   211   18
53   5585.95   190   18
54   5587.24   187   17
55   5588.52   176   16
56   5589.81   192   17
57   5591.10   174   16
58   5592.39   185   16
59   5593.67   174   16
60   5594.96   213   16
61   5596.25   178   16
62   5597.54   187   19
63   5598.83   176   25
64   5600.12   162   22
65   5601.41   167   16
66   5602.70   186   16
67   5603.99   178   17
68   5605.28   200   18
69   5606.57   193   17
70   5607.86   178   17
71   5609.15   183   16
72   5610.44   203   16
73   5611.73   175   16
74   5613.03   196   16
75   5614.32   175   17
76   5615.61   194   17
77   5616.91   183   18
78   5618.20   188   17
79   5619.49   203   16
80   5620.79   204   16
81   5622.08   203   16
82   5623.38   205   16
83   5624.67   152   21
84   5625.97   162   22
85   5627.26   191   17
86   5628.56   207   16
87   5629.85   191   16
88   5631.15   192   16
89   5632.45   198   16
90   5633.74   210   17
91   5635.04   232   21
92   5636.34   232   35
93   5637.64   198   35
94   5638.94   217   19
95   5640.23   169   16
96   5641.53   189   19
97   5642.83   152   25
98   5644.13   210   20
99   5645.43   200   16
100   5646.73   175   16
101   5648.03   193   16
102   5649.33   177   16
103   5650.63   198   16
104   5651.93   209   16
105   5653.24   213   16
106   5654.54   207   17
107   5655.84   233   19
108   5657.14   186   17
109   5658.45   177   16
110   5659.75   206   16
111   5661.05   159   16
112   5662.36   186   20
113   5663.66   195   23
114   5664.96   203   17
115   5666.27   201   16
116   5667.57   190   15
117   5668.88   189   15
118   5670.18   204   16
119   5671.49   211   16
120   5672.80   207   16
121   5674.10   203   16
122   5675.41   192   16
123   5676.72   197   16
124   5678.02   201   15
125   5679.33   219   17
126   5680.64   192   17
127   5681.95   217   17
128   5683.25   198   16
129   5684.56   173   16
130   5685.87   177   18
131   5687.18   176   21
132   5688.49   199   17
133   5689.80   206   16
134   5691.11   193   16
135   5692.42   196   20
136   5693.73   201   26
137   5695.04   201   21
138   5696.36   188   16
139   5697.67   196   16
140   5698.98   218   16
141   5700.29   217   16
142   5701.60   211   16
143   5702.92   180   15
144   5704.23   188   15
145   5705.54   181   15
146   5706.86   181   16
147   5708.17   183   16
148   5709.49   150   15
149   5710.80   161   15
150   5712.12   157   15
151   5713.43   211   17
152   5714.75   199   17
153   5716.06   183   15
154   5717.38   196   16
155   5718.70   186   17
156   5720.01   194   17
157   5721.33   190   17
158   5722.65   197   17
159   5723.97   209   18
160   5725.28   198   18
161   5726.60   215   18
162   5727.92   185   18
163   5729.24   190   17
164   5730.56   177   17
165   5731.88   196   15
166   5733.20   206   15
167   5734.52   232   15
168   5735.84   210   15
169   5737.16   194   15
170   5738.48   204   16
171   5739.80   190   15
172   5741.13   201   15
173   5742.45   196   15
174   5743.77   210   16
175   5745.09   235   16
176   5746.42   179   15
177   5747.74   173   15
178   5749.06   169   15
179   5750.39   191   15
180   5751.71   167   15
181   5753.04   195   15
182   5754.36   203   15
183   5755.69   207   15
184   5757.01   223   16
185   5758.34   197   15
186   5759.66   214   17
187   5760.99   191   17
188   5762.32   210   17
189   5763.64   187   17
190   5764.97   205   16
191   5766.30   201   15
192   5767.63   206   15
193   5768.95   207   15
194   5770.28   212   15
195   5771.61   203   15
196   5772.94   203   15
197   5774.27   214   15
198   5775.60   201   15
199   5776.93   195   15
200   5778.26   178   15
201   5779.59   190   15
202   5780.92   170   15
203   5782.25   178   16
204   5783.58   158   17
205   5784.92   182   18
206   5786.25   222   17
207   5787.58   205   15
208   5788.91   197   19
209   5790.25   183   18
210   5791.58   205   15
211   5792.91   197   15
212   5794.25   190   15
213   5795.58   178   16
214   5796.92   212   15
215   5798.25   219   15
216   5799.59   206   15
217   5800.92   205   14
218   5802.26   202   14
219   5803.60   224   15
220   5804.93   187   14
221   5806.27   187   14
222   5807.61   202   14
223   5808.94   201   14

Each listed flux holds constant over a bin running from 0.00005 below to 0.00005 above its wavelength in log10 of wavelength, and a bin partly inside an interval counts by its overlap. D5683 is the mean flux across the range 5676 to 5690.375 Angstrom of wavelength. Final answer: 196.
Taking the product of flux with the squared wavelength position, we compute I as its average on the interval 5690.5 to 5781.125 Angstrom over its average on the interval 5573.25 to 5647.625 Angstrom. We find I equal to 1.08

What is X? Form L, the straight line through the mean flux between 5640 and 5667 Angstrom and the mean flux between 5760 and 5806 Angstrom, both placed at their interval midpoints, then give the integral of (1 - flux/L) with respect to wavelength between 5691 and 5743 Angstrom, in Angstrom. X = 0.3 Angstrom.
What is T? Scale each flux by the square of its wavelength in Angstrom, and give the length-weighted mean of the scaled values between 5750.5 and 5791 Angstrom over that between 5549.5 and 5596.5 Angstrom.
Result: 1.10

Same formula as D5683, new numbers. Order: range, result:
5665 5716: 194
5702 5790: 194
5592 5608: 183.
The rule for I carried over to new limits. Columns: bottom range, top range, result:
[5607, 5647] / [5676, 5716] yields 1.02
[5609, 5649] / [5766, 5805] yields 1.08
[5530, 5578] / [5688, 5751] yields 1.07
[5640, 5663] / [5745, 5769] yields 1.07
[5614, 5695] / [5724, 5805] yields 1.05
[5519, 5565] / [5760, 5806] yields 1.10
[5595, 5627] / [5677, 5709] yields 1.09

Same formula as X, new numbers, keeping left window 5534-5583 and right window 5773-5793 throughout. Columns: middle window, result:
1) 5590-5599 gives 0.38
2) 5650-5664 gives -0.34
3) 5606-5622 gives 0.22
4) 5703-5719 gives 0.92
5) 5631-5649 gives -0.45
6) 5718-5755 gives -0.78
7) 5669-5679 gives -0.50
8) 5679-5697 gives -0.25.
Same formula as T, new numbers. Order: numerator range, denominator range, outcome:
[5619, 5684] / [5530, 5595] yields 1.06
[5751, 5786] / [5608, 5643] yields 1.07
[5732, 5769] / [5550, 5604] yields 1.13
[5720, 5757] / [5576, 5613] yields 1.11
